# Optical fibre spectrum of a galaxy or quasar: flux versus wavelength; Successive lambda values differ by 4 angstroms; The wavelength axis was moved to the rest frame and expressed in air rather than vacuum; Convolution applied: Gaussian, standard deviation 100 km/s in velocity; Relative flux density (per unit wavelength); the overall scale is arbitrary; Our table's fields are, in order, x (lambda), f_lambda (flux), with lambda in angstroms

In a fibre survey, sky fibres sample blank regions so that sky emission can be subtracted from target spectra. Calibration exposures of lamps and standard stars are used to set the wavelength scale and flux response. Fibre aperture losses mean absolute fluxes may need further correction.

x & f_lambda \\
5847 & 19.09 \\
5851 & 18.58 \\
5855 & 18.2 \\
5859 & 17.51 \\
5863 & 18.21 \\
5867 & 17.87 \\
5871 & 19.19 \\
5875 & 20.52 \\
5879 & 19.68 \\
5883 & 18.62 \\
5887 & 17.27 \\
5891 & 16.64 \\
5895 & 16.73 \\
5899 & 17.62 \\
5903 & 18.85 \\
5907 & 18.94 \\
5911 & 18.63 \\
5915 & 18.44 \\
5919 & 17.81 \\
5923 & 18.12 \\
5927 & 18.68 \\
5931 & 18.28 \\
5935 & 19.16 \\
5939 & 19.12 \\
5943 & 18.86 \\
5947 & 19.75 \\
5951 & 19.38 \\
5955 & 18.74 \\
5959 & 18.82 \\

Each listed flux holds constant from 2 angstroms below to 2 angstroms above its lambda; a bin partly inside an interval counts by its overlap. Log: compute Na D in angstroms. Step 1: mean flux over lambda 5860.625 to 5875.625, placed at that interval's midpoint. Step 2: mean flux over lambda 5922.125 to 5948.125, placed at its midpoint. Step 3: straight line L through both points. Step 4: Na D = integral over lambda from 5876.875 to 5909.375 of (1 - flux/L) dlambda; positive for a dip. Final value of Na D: 1.28 angstroms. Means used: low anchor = 18.8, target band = 18.1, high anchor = 18.9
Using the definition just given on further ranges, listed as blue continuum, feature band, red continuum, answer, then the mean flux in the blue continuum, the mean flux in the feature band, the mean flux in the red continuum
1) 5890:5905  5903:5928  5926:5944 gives -0.4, 17.5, 18.5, 18.8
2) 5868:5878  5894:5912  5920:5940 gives 0.8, 19.6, 18.2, 18.6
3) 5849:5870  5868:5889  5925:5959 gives -0.8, 18.1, 19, 19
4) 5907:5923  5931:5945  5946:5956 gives 0.0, 18.4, 18.9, 19.3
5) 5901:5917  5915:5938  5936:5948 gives 0.6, 18.7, 18.4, 19.2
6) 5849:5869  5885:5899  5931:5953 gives 1.2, 18.1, 17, 19.2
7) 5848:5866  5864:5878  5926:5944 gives -0.7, 18.2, 19.2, 18.8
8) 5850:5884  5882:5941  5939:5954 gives 2.6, 18.7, 18.2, 19.3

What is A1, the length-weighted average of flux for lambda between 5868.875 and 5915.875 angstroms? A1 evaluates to 18.4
